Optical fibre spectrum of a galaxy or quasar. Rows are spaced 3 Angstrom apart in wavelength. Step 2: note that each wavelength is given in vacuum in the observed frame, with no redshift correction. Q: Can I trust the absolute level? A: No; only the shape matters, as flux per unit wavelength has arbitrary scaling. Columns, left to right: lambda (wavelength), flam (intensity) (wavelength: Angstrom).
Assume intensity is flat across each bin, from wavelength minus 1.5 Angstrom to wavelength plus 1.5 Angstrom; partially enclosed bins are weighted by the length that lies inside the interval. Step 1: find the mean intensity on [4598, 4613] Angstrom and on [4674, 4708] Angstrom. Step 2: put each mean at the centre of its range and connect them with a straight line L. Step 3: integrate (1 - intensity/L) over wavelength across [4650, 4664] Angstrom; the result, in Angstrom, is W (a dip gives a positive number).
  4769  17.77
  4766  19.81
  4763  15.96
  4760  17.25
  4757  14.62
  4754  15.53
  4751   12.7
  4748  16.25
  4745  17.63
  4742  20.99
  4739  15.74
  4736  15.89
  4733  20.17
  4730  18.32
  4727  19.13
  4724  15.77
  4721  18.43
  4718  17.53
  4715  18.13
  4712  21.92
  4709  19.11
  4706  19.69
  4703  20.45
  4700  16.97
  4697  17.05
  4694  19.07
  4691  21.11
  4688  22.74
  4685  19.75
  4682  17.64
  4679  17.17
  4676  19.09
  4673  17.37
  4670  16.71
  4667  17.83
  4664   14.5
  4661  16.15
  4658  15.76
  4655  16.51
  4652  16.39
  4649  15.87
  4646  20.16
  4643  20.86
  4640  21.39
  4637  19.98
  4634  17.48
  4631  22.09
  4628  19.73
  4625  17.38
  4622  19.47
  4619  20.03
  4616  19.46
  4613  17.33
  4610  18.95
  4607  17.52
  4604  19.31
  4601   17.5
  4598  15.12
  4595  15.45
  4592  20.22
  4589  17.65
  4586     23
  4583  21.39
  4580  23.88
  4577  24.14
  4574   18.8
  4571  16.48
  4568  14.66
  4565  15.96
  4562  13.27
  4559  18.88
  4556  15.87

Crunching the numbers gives 2.0 Angstrom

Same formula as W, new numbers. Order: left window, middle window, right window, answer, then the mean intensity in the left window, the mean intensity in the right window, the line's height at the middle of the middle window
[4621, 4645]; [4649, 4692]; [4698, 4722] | 3.86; 19.8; 19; 19.4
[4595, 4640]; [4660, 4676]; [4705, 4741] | 1.50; 18.7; 18.3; 18.5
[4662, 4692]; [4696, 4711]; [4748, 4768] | -1.07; 18.3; 16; 17.6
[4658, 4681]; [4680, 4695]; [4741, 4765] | -2.87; 16.9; 16.3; 16.8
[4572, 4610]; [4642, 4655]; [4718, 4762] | 0.35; 19.4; 17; 18.5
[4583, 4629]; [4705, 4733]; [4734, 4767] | -2.80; 18.6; 16.6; 17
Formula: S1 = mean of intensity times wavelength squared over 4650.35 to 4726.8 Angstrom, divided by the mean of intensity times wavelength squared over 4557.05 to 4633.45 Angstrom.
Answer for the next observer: 1.01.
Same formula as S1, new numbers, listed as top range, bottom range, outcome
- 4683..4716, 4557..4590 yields 1.10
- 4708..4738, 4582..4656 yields 1.02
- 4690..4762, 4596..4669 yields 1.02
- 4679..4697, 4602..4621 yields 1.08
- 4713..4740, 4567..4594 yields 0.95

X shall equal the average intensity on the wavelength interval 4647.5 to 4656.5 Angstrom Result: 16.3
